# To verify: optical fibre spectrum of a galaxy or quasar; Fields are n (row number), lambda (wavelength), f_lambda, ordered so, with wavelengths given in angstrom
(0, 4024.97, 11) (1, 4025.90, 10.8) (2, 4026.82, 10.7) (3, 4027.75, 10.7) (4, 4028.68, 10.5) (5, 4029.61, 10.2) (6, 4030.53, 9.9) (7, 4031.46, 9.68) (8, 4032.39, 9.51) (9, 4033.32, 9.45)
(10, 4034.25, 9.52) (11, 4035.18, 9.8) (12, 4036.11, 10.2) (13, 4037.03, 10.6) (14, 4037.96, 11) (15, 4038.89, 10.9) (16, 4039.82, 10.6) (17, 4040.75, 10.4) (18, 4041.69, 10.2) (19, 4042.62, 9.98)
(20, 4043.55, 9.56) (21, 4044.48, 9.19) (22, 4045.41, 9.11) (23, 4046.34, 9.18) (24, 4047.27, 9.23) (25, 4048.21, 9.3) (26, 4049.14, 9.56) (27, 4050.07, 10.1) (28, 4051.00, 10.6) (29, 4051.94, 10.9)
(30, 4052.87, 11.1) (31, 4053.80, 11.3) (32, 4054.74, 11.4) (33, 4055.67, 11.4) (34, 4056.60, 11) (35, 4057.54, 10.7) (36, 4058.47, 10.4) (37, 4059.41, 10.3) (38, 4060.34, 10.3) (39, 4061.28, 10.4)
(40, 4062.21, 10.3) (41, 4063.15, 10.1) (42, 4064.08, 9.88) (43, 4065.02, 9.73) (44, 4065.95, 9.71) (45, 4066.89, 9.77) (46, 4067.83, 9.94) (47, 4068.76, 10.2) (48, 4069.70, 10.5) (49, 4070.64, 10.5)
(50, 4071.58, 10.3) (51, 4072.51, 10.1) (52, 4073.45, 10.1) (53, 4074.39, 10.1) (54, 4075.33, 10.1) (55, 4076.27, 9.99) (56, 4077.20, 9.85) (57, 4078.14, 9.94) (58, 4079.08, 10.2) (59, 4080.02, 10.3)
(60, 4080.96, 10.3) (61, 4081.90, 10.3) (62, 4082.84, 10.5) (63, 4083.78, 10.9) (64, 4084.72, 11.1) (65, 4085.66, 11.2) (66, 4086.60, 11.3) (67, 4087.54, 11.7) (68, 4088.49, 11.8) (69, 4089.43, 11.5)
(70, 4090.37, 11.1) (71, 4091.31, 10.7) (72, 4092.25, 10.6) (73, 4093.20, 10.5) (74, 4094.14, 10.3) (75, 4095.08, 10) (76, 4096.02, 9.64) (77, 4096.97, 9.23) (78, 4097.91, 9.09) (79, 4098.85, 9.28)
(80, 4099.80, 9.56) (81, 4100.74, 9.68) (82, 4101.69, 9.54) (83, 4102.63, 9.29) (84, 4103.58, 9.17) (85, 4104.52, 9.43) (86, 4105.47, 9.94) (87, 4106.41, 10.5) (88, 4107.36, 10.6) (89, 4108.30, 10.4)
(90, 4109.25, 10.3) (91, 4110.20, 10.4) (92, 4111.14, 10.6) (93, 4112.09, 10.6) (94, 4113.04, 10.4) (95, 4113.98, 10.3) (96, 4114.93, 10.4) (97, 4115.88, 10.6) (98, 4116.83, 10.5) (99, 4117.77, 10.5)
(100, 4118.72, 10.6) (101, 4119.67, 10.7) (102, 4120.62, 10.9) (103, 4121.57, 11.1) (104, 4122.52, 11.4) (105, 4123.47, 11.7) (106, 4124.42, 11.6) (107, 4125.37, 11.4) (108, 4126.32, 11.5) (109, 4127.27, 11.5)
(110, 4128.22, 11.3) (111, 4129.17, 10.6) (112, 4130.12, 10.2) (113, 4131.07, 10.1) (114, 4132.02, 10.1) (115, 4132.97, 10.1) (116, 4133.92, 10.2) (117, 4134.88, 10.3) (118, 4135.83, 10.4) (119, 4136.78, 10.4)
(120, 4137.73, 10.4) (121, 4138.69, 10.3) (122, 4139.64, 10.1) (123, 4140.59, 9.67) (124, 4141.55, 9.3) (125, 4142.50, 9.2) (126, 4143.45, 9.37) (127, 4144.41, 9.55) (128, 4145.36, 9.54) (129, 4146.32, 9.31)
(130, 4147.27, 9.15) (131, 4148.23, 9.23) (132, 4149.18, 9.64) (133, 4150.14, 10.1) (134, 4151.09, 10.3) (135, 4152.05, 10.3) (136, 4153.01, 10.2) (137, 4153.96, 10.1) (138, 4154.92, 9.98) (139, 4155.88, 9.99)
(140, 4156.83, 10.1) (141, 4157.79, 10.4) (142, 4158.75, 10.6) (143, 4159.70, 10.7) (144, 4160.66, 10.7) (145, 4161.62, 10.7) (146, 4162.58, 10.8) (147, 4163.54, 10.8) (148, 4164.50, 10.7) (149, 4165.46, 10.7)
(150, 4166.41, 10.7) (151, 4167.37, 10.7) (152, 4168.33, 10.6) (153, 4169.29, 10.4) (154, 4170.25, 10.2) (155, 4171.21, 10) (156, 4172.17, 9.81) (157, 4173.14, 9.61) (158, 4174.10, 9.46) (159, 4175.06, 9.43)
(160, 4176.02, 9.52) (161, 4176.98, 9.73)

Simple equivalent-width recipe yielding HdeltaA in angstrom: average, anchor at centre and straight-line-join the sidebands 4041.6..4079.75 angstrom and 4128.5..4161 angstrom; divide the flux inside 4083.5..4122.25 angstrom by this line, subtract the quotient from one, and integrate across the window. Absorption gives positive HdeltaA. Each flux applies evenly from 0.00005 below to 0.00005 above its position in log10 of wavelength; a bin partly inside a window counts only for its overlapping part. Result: -1.1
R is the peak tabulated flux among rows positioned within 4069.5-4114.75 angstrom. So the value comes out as 11.8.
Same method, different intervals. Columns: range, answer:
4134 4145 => 10.4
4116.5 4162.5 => 11.7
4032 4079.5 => 11.4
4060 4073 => 10.5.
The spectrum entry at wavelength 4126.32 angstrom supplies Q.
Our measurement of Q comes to 11.5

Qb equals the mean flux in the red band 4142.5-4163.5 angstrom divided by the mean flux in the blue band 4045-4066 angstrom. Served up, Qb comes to 0.98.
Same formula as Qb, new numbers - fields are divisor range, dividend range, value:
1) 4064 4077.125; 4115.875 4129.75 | 1.10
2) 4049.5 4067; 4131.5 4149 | 0.93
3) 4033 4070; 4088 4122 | 1.01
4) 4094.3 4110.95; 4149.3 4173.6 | 1.06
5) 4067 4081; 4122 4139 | 1.06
